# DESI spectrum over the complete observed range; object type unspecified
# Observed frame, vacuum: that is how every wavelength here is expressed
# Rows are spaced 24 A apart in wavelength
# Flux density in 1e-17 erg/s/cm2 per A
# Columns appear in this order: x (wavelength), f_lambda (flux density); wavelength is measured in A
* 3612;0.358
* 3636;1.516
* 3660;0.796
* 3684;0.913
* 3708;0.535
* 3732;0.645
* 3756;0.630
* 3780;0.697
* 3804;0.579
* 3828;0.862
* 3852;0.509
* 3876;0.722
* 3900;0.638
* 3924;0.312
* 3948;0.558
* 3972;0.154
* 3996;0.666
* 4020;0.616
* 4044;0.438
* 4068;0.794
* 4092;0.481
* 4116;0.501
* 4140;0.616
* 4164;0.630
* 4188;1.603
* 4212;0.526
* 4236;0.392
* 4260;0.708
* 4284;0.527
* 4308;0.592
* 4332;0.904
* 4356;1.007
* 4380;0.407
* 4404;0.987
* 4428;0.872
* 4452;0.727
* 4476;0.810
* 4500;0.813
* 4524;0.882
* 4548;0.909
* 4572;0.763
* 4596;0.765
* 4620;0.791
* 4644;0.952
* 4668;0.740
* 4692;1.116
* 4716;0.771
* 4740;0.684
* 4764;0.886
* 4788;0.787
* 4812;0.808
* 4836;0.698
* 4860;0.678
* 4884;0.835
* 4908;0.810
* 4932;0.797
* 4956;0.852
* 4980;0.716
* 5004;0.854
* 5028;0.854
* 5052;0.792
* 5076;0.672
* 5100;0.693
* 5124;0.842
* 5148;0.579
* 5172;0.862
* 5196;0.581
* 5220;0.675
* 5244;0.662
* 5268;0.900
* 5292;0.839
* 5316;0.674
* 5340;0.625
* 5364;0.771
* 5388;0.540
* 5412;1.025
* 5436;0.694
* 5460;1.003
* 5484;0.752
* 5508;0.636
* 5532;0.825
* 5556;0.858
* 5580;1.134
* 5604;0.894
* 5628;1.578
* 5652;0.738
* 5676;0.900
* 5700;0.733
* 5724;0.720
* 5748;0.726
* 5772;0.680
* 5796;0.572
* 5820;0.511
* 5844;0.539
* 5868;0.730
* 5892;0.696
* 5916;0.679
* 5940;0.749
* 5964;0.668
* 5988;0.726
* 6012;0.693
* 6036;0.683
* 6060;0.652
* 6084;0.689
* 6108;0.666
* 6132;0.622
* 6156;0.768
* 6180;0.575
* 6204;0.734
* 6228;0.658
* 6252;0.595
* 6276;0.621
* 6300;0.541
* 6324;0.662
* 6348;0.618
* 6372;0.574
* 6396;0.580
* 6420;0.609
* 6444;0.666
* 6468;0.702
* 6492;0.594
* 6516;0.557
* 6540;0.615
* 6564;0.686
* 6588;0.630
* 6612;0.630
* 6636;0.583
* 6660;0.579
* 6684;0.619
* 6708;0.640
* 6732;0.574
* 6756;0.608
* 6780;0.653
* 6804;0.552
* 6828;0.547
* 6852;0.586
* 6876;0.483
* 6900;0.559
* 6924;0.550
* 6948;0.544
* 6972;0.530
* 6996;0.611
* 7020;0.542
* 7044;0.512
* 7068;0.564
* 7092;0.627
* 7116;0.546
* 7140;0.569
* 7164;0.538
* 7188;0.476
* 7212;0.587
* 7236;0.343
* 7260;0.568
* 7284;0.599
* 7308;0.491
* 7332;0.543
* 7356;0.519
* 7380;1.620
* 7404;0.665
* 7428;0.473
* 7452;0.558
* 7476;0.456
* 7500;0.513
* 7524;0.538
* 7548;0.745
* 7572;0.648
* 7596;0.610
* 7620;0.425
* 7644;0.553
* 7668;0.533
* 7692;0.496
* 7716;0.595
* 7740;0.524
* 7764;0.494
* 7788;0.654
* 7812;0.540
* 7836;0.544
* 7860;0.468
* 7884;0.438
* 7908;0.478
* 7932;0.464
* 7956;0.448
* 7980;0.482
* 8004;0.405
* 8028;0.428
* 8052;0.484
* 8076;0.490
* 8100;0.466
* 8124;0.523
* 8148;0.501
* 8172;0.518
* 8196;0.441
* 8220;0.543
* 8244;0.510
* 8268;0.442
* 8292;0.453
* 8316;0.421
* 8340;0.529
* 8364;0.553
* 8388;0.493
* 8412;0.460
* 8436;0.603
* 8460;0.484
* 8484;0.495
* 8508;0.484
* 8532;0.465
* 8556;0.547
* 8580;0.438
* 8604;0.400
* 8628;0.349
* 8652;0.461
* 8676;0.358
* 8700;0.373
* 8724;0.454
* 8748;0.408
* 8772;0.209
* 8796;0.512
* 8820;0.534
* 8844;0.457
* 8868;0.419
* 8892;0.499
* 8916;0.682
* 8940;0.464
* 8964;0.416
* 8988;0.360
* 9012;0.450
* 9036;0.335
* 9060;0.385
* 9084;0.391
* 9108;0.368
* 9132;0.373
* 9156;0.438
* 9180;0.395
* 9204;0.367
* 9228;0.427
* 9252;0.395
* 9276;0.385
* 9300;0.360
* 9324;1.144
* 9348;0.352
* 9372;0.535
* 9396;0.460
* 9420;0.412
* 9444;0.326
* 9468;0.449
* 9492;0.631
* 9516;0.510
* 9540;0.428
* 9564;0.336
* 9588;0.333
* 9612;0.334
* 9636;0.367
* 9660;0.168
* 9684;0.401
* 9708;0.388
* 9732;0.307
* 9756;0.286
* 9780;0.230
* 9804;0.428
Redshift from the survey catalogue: 0.124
